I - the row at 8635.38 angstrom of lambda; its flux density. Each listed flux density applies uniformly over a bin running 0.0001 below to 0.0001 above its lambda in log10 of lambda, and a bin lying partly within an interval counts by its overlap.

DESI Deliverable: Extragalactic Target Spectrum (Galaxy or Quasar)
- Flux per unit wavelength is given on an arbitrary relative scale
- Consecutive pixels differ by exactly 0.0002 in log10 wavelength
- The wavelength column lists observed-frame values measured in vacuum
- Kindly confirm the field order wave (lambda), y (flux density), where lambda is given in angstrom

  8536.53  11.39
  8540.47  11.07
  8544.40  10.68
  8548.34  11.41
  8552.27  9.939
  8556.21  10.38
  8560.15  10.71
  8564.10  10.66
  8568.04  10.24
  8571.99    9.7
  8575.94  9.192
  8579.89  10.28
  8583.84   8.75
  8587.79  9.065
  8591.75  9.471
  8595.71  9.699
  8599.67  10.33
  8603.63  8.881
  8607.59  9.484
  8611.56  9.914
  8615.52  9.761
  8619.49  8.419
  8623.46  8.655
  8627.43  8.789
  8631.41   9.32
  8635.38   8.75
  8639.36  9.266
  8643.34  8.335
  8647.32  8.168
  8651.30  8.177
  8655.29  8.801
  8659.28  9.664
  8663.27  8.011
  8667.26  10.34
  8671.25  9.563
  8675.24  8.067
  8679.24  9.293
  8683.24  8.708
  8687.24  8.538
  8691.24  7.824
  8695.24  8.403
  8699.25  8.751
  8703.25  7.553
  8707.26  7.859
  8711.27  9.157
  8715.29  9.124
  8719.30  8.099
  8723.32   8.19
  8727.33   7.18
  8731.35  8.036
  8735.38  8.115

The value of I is 8.75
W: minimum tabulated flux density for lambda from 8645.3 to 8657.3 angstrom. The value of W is 8.168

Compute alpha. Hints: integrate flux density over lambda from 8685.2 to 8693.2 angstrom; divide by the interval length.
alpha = 8.19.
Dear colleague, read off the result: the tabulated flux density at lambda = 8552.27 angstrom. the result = 9.939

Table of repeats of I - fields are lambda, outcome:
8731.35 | 8.036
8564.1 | 10.66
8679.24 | 9.293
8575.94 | 9.192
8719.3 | 8.099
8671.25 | 9.563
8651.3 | 8.177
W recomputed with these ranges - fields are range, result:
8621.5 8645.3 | 8.335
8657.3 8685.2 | 8.011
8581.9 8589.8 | 8.75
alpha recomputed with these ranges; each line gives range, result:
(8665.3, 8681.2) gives 9.31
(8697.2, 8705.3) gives 8.15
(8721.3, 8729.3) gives 7.69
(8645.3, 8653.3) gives 8.17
